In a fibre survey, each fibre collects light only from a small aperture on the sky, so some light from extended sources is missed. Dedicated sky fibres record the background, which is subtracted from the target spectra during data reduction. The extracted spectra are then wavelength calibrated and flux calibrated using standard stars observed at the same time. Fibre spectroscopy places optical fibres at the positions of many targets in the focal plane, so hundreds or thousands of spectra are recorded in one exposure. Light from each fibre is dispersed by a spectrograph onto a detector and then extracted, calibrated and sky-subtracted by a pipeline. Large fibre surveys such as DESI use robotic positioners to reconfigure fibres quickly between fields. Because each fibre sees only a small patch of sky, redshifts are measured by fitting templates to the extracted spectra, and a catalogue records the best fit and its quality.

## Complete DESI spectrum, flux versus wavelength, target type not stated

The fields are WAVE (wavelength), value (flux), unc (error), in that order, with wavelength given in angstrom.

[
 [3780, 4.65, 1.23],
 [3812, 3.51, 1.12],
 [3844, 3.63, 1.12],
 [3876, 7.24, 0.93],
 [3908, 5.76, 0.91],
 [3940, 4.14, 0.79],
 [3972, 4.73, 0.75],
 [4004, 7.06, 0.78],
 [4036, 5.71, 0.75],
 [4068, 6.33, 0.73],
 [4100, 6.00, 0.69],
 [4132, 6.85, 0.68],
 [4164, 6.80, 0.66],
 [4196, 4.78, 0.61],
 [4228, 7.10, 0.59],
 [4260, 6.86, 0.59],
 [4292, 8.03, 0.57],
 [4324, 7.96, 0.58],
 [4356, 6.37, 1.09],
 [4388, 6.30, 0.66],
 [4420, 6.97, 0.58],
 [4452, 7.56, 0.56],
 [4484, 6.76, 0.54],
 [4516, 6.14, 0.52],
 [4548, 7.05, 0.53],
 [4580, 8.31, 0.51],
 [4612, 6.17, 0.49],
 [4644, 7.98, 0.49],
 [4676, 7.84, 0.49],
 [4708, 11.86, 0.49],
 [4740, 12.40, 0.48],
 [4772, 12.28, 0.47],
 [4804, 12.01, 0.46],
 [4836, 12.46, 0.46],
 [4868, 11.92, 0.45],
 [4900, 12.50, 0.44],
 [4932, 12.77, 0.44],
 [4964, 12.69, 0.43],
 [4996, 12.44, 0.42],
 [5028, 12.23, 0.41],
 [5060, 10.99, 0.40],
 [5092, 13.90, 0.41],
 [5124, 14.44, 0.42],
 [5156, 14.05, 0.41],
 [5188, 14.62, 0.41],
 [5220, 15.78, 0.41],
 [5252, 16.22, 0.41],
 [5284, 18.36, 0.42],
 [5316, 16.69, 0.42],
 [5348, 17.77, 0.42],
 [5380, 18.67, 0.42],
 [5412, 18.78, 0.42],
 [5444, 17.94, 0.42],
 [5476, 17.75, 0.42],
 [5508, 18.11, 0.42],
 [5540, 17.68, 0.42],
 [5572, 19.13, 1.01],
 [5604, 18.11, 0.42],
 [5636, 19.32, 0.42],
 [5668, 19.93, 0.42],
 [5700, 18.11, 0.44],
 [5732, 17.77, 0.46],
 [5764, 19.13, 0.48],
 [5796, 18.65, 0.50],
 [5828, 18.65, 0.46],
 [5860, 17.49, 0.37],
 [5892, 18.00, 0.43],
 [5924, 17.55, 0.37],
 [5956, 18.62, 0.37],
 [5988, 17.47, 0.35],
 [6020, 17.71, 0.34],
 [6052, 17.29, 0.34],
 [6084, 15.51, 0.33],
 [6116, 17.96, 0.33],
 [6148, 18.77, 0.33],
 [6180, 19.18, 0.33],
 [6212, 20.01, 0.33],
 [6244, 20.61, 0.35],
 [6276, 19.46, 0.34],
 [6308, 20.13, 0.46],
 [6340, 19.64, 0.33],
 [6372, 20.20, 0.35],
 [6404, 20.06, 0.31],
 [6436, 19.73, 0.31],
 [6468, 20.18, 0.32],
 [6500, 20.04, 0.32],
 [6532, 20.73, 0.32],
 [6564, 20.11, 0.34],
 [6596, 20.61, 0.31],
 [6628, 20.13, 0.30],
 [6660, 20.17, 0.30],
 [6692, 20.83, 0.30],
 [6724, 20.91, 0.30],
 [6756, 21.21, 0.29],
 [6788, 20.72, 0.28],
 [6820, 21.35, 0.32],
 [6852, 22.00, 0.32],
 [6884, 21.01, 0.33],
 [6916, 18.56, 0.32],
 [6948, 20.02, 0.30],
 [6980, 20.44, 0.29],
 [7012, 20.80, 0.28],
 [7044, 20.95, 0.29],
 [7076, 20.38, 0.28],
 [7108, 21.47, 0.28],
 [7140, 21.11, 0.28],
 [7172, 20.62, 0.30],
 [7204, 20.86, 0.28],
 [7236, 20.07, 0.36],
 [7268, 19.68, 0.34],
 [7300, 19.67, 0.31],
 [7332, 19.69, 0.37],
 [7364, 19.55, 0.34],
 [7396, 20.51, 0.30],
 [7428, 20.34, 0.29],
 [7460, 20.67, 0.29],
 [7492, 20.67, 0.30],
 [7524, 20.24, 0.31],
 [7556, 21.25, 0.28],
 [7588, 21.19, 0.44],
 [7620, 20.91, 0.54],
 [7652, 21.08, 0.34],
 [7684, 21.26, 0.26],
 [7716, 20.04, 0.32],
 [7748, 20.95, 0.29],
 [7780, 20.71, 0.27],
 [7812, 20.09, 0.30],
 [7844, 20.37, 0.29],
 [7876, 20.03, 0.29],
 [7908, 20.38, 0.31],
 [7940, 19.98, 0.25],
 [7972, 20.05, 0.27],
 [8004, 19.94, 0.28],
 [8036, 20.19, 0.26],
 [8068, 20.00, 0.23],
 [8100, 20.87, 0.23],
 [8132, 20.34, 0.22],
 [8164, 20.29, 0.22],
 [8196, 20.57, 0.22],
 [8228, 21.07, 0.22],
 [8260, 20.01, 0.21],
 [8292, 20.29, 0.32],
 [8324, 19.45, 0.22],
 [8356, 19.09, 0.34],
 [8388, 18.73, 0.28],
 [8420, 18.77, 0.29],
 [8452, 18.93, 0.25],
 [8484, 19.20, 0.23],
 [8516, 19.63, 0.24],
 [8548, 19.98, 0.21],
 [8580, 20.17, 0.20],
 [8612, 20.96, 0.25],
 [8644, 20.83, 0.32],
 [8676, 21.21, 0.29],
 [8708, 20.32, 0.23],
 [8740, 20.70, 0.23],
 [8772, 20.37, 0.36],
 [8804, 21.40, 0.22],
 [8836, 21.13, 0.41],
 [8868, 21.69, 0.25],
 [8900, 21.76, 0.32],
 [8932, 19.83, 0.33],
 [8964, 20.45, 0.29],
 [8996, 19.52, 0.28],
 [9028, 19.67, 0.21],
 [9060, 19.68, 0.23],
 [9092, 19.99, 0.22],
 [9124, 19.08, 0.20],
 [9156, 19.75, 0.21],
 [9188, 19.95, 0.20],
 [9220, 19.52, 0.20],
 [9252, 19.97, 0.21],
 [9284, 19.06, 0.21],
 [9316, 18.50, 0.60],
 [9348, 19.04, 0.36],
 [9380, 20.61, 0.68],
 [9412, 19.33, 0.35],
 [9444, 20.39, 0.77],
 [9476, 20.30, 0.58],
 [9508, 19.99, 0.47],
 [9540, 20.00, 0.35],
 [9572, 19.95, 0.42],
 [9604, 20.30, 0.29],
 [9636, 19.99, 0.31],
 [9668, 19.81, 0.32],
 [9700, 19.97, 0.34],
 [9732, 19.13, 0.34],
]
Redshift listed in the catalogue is 0.18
